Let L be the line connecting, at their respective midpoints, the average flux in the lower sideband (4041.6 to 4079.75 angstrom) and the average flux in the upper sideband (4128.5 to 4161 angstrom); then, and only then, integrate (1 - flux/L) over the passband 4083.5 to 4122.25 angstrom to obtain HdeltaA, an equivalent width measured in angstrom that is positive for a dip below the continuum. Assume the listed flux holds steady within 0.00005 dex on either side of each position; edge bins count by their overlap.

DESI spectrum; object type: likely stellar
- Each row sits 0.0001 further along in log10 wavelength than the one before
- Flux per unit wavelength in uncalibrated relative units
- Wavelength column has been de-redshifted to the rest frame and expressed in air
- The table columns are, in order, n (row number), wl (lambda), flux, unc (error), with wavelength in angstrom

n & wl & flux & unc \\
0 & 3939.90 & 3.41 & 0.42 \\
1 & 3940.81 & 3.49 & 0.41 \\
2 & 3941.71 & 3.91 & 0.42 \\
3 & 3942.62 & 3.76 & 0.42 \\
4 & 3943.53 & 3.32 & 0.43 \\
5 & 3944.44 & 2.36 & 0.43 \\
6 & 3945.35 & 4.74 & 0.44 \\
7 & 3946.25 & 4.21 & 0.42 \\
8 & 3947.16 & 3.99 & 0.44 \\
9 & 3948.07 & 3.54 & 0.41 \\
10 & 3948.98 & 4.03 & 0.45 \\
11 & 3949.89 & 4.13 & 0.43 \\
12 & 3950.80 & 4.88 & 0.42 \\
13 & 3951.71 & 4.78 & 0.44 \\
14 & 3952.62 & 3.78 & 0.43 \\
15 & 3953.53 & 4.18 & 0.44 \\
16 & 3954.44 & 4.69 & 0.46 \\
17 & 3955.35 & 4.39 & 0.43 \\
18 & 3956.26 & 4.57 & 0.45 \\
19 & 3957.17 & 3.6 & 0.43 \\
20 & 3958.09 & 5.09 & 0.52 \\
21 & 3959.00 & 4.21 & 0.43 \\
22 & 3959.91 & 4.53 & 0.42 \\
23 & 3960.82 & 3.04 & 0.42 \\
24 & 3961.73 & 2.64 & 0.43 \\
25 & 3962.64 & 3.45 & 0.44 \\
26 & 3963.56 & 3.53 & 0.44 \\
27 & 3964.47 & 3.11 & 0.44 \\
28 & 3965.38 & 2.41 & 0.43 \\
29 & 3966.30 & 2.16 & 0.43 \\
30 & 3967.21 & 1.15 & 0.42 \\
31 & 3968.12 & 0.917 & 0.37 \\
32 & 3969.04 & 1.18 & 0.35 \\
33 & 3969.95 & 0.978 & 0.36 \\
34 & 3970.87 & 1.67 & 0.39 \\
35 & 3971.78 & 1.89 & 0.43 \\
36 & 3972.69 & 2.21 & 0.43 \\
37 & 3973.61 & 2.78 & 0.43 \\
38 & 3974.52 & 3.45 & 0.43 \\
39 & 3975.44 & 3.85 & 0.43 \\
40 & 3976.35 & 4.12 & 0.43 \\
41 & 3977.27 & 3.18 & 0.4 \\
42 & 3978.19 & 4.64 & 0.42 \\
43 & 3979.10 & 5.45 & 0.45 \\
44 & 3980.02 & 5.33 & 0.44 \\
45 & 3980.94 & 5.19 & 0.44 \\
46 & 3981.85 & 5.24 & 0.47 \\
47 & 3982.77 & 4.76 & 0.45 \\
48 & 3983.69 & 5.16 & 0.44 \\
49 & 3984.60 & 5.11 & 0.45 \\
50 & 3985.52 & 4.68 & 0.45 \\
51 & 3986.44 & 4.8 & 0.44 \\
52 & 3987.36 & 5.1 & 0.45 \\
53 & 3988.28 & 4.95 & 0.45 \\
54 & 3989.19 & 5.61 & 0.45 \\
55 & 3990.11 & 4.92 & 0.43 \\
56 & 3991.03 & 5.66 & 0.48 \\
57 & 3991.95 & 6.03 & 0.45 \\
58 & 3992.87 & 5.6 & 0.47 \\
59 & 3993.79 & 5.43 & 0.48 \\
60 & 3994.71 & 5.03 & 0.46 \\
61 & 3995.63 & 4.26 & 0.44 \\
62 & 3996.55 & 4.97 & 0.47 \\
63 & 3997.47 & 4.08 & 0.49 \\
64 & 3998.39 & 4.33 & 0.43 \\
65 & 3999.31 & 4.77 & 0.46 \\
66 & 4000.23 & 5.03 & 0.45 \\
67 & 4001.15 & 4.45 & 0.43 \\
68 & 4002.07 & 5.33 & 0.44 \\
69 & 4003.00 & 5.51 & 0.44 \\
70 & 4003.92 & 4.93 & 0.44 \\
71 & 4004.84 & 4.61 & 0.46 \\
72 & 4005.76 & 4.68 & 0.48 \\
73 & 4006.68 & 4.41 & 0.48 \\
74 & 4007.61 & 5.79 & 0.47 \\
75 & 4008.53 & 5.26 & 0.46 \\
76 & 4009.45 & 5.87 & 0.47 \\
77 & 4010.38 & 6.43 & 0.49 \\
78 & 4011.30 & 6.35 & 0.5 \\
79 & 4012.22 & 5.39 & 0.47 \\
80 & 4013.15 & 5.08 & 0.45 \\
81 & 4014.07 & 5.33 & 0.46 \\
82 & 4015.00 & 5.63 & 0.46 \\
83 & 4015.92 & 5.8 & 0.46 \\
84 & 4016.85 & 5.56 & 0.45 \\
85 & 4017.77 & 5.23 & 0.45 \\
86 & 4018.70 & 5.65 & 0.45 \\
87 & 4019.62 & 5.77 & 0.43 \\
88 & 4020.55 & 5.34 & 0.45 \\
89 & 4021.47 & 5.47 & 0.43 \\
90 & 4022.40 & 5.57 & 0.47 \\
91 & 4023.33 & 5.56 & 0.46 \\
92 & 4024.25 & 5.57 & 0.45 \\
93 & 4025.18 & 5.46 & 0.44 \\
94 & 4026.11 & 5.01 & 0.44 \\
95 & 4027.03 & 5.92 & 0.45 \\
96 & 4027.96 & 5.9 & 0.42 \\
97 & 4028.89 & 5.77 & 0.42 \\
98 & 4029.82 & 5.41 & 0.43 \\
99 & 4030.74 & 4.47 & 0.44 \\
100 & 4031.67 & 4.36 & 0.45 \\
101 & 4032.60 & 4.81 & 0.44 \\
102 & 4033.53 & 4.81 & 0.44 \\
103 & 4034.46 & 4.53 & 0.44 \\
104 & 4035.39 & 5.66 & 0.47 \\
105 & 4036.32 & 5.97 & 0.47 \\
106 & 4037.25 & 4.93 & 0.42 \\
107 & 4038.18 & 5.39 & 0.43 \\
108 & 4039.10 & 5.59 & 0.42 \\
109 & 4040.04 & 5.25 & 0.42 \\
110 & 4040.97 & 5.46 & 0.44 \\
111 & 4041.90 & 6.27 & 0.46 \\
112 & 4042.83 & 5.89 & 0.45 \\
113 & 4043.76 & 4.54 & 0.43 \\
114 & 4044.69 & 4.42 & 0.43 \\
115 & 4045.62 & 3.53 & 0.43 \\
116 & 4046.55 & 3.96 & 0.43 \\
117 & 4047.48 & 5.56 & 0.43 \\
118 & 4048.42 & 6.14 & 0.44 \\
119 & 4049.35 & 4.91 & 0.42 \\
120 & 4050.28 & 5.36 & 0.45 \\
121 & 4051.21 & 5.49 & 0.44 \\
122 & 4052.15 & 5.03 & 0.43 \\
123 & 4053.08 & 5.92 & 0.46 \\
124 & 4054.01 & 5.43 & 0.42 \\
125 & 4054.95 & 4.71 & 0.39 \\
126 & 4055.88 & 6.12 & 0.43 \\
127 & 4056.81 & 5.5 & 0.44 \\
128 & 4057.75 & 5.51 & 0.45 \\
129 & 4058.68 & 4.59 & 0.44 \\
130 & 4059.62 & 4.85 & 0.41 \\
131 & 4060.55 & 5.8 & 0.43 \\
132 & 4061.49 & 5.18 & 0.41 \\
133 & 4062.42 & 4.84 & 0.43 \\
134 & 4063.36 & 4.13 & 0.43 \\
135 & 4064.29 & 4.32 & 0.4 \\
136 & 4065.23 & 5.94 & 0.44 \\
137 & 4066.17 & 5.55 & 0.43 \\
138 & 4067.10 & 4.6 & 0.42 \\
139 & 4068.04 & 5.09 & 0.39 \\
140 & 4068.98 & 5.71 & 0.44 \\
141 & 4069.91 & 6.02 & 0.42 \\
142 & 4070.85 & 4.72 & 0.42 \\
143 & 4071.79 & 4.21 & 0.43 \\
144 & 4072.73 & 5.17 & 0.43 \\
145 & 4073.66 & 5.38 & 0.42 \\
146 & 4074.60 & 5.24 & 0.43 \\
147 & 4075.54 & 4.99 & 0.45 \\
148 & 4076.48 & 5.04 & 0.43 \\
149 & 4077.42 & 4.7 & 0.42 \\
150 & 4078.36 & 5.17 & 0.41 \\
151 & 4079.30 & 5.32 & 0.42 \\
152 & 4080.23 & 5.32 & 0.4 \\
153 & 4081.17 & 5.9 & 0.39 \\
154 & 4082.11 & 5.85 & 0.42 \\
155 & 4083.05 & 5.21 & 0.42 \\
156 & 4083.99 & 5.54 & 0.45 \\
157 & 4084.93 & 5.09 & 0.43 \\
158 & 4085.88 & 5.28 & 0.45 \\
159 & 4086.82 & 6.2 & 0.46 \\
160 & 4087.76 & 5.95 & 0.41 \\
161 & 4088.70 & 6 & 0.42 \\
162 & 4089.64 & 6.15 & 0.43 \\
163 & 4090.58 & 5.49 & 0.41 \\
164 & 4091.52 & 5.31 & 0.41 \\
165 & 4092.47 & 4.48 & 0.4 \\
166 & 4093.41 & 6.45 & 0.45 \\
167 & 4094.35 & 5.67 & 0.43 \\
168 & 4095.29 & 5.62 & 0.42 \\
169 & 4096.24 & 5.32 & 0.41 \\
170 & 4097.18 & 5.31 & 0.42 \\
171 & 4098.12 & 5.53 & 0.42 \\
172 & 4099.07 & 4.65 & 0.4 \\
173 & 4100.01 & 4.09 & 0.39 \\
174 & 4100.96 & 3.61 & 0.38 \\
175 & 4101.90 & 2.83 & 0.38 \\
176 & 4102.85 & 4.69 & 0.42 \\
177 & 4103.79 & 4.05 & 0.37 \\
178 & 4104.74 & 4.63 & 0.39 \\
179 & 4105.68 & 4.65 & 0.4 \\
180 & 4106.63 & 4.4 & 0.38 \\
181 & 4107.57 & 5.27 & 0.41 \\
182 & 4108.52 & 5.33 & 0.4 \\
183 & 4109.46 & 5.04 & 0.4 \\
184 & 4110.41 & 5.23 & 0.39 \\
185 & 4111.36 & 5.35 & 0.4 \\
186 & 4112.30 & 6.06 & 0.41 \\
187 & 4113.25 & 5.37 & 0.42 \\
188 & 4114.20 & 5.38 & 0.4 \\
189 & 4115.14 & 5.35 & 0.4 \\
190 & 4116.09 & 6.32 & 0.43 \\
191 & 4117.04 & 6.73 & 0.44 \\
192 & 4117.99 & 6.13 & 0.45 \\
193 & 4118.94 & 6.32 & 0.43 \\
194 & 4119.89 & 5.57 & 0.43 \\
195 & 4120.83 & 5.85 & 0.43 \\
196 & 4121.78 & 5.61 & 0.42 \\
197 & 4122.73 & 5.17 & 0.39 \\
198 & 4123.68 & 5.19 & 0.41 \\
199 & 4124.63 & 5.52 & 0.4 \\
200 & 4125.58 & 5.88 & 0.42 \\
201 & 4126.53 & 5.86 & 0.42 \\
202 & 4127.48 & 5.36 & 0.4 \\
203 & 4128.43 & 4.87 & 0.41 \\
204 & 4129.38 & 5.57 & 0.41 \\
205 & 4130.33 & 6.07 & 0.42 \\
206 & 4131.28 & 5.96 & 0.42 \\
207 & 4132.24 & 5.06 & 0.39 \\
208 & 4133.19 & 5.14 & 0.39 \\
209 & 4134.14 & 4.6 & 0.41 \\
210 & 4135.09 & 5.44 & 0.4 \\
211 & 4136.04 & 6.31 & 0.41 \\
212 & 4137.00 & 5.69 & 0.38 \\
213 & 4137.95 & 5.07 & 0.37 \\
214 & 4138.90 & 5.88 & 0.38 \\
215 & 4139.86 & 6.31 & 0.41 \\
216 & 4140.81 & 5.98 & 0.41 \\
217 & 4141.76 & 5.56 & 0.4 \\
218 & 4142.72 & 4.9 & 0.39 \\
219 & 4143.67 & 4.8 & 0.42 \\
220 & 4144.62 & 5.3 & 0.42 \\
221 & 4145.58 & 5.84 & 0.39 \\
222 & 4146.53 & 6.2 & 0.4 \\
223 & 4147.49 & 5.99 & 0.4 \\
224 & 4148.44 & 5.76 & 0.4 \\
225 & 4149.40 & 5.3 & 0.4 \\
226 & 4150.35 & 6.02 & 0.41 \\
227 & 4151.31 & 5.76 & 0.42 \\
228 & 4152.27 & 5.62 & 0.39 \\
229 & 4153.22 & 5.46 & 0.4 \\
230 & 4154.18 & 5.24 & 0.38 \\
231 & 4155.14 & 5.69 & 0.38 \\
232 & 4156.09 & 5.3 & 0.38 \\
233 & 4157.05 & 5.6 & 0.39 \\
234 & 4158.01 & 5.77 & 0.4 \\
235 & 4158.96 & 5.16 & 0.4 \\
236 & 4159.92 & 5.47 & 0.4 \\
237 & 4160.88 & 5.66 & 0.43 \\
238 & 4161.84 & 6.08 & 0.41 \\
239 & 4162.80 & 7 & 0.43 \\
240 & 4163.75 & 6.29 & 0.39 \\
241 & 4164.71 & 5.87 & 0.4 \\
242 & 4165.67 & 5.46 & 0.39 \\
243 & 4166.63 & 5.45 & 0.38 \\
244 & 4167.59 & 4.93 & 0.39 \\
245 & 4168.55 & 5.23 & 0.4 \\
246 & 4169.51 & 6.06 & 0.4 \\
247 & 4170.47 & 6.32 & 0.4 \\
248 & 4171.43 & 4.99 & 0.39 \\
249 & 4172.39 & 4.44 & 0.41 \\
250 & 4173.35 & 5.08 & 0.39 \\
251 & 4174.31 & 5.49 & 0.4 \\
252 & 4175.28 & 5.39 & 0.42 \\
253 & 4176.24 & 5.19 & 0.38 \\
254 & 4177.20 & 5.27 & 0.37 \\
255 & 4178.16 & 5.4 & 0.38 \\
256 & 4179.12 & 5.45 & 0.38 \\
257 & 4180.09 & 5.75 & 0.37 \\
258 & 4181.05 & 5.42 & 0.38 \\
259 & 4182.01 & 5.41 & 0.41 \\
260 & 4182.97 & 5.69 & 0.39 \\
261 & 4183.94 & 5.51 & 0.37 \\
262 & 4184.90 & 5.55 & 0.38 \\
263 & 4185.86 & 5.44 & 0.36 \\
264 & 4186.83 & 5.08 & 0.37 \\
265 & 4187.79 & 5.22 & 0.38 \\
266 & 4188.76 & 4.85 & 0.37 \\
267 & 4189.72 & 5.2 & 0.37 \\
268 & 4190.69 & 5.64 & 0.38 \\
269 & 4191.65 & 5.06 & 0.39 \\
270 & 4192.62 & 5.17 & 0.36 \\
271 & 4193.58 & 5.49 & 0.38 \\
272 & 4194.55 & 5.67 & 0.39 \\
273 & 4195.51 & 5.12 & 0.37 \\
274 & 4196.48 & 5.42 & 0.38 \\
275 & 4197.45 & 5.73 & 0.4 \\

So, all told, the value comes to 0.3 angstrom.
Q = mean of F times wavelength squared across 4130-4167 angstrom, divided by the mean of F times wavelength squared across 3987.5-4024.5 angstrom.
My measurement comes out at 1.15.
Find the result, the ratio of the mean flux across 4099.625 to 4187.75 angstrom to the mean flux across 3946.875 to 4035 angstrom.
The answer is 1.20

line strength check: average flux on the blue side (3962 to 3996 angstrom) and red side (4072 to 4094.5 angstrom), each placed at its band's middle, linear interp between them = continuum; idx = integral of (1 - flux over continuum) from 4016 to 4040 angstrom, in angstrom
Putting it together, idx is -3.8 angstrom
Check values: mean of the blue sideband 3.91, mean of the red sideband 5.44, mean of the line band 5.35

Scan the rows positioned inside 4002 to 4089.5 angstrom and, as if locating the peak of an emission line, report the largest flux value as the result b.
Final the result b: 6.43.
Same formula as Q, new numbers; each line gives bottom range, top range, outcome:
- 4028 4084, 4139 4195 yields 1.12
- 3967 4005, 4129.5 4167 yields 1.43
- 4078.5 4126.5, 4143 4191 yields 1.06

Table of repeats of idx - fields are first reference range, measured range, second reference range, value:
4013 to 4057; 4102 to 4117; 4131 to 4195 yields 0.8 angstrom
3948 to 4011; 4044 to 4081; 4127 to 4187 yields -2.1 angstrom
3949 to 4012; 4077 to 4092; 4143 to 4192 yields -1.7 angstrom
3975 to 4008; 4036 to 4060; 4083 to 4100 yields 0.0 angstrom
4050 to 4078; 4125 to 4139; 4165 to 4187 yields -0.5 angstrom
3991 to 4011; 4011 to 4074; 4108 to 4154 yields 0.0 angstrom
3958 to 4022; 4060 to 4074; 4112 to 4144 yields 0.0 angstrom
